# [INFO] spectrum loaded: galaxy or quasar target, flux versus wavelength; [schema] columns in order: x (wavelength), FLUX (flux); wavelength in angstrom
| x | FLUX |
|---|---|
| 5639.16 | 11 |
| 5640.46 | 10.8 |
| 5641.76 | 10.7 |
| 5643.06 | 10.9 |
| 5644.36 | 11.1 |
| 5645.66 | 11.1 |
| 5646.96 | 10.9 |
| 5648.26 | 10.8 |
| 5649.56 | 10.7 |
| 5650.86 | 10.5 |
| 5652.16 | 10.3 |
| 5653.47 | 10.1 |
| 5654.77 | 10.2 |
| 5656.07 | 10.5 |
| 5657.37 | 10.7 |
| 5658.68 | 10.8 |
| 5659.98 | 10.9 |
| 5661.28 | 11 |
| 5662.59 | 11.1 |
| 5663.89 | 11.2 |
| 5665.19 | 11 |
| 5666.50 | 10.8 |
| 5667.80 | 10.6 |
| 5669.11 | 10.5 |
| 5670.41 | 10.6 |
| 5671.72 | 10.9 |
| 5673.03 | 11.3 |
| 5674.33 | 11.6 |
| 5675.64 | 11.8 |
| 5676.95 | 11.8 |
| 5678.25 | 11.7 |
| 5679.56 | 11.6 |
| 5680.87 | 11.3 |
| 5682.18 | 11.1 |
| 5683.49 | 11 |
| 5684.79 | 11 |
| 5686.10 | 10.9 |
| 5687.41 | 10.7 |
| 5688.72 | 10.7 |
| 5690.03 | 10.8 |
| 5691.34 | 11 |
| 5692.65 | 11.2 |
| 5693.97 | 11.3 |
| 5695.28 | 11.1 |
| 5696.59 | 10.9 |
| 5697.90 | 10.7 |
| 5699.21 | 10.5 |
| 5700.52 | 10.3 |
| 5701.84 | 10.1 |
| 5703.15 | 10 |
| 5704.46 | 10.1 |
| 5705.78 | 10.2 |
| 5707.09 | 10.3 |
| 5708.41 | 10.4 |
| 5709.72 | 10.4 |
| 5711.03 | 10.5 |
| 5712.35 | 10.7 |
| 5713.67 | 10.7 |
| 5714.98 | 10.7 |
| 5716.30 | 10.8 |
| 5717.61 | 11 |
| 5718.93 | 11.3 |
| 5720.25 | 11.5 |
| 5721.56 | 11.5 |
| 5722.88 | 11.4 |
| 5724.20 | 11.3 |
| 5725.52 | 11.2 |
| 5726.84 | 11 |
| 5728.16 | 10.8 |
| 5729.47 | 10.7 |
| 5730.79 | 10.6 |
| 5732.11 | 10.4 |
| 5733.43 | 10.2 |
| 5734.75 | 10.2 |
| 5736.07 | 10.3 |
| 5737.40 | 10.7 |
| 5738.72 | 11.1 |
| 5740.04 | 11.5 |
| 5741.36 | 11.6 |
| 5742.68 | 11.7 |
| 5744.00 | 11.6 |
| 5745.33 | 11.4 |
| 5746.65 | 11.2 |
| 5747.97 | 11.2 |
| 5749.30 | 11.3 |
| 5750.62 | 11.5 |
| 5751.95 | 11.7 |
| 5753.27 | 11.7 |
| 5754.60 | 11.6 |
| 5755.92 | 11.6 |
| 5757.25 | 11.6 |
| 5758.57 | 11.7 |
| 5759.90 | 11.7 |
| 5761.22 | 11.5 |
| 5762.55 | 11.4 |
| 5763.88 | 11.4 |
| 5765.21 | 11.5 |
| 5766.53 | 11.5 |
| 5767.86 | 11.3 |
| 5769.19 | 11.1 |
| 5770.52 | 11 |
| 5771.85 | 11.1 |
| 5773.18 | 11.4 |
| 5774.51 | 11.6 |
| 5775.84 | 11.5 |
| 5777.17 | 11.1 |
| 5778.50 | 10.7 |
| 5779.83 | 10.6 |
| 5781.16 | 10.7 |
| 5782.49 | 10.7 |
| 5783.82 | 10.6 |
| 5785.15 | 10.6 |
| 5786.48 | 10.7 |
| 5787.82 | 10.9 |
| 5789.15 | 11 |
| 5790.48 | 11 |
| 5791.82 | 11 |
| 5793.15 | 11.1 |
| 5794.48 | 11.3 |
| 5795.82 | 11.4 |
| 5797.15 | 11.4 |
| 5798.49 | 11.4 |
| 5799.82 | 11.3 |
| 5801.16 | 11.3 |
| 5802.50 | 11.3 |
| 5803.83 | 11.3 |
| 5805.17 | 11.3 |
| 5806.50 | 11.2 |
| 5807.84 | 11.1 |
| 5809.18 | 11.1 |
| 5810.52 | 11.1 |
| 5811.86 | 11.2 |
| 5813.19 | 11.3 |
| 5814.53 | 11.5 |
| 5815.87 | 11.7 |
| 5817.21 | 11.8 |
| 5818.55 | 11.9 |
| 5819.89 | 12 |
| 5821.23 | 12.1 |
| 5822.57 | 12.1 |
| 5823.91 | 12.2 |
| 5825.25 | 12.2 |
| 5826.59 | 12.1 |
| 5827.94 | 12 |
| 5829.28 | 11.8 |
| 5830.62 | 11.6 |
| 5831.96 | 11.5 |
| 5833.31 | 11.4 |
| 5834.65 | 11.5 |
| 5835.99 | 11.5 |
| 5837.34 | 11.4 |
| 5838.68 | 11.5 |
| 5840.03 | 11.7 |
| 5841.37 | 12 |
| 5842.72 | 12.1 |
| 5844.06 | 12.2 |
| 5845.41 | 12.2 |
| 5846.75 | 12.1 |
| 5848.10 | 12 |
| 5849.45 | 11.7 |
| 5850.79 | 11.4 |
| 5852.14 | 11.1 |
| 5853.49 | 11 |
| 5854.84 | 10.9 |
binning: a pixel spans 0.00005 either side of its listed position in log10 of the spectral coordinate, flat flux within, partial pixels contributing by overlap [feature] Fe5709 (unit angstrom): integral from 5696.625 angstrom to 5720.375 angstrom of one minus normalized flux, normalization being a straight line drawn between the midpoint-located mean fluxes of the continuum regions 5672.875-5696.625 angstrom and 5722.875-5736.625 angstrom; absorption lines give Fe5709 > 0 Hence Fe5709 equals 0.8 angstrom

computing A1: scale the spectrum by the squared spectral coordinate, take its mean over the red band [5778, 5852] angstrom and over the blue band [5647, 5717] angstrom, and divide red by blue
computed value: 1.11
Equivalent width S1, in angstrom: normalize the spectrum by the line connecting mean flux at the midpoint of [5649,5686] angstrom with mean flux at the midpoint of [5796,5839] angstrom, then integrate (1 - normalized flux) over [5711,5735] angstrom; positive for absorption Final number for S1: 0.6 angstrom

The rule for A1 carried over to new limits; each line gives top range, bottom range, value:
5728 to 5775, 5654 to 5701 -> 1.05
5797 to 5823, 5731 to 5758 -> 1.05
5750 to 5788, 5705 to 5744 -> 1.05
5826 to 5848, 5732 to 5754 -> 1.09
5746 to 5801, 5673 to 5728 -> 1.05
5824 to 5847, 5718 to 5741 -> 1.12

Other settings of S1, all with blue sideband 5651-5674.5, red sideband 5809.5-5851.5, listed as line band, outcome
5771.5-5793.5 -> 1.00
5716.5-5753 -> 0.26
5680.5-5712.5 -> 0.81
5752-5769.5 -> -0.27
